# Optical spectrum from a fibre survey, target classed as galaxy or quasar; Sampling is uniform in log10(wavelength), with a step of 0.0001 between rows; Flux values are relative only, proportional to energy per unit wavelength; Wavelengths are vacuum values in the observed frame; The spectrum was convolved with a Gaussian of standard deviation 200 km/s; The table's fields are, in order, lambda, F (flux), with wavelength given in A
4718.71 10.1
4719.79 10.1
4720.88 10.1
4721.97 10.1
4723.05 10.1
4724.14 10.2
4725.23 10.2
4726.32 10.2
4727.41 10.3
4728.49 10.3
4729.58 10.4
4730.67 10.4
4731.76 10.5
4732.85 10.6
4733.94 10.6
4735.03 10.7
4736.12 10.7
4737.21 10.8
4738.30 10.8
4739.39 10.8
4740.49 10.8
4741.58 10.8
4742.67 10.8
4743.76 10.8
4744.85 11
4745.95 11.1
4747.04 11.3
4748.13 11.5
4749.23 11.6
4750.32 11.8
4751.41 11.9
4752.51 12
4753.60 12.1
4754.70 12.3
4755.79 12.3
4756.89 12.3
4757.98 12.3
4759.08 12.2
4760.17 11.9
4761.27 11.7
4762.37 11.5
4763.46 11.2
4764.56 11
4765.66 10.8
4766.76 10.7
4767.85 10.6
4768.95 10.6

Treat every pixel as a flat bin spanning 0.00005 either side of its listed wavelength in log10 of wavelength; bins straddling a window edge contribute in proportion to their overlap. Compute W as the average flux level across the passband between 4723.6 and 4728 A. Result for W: 10.2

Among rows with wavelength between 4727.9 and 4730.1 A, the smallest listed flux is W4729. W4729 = 10.3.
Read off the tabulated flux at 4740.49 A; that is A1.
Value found 10.8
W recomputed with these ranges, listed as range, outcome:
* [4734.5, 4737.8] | 10.7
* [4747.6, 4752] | 11.7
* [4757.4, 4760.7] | 12.2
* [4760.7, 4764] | 11.5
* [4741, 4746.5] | 10.9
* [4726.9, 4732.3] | 10.4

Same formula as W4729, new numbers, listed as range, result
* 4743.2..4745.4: 10.8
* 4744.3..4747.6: 11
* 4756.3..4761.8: 11.7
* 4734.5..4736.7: 10.7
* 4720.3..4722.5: 10.1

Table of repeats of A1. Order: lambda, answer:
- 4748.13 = 11.5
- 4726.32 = 10.2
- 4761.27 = 11.7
